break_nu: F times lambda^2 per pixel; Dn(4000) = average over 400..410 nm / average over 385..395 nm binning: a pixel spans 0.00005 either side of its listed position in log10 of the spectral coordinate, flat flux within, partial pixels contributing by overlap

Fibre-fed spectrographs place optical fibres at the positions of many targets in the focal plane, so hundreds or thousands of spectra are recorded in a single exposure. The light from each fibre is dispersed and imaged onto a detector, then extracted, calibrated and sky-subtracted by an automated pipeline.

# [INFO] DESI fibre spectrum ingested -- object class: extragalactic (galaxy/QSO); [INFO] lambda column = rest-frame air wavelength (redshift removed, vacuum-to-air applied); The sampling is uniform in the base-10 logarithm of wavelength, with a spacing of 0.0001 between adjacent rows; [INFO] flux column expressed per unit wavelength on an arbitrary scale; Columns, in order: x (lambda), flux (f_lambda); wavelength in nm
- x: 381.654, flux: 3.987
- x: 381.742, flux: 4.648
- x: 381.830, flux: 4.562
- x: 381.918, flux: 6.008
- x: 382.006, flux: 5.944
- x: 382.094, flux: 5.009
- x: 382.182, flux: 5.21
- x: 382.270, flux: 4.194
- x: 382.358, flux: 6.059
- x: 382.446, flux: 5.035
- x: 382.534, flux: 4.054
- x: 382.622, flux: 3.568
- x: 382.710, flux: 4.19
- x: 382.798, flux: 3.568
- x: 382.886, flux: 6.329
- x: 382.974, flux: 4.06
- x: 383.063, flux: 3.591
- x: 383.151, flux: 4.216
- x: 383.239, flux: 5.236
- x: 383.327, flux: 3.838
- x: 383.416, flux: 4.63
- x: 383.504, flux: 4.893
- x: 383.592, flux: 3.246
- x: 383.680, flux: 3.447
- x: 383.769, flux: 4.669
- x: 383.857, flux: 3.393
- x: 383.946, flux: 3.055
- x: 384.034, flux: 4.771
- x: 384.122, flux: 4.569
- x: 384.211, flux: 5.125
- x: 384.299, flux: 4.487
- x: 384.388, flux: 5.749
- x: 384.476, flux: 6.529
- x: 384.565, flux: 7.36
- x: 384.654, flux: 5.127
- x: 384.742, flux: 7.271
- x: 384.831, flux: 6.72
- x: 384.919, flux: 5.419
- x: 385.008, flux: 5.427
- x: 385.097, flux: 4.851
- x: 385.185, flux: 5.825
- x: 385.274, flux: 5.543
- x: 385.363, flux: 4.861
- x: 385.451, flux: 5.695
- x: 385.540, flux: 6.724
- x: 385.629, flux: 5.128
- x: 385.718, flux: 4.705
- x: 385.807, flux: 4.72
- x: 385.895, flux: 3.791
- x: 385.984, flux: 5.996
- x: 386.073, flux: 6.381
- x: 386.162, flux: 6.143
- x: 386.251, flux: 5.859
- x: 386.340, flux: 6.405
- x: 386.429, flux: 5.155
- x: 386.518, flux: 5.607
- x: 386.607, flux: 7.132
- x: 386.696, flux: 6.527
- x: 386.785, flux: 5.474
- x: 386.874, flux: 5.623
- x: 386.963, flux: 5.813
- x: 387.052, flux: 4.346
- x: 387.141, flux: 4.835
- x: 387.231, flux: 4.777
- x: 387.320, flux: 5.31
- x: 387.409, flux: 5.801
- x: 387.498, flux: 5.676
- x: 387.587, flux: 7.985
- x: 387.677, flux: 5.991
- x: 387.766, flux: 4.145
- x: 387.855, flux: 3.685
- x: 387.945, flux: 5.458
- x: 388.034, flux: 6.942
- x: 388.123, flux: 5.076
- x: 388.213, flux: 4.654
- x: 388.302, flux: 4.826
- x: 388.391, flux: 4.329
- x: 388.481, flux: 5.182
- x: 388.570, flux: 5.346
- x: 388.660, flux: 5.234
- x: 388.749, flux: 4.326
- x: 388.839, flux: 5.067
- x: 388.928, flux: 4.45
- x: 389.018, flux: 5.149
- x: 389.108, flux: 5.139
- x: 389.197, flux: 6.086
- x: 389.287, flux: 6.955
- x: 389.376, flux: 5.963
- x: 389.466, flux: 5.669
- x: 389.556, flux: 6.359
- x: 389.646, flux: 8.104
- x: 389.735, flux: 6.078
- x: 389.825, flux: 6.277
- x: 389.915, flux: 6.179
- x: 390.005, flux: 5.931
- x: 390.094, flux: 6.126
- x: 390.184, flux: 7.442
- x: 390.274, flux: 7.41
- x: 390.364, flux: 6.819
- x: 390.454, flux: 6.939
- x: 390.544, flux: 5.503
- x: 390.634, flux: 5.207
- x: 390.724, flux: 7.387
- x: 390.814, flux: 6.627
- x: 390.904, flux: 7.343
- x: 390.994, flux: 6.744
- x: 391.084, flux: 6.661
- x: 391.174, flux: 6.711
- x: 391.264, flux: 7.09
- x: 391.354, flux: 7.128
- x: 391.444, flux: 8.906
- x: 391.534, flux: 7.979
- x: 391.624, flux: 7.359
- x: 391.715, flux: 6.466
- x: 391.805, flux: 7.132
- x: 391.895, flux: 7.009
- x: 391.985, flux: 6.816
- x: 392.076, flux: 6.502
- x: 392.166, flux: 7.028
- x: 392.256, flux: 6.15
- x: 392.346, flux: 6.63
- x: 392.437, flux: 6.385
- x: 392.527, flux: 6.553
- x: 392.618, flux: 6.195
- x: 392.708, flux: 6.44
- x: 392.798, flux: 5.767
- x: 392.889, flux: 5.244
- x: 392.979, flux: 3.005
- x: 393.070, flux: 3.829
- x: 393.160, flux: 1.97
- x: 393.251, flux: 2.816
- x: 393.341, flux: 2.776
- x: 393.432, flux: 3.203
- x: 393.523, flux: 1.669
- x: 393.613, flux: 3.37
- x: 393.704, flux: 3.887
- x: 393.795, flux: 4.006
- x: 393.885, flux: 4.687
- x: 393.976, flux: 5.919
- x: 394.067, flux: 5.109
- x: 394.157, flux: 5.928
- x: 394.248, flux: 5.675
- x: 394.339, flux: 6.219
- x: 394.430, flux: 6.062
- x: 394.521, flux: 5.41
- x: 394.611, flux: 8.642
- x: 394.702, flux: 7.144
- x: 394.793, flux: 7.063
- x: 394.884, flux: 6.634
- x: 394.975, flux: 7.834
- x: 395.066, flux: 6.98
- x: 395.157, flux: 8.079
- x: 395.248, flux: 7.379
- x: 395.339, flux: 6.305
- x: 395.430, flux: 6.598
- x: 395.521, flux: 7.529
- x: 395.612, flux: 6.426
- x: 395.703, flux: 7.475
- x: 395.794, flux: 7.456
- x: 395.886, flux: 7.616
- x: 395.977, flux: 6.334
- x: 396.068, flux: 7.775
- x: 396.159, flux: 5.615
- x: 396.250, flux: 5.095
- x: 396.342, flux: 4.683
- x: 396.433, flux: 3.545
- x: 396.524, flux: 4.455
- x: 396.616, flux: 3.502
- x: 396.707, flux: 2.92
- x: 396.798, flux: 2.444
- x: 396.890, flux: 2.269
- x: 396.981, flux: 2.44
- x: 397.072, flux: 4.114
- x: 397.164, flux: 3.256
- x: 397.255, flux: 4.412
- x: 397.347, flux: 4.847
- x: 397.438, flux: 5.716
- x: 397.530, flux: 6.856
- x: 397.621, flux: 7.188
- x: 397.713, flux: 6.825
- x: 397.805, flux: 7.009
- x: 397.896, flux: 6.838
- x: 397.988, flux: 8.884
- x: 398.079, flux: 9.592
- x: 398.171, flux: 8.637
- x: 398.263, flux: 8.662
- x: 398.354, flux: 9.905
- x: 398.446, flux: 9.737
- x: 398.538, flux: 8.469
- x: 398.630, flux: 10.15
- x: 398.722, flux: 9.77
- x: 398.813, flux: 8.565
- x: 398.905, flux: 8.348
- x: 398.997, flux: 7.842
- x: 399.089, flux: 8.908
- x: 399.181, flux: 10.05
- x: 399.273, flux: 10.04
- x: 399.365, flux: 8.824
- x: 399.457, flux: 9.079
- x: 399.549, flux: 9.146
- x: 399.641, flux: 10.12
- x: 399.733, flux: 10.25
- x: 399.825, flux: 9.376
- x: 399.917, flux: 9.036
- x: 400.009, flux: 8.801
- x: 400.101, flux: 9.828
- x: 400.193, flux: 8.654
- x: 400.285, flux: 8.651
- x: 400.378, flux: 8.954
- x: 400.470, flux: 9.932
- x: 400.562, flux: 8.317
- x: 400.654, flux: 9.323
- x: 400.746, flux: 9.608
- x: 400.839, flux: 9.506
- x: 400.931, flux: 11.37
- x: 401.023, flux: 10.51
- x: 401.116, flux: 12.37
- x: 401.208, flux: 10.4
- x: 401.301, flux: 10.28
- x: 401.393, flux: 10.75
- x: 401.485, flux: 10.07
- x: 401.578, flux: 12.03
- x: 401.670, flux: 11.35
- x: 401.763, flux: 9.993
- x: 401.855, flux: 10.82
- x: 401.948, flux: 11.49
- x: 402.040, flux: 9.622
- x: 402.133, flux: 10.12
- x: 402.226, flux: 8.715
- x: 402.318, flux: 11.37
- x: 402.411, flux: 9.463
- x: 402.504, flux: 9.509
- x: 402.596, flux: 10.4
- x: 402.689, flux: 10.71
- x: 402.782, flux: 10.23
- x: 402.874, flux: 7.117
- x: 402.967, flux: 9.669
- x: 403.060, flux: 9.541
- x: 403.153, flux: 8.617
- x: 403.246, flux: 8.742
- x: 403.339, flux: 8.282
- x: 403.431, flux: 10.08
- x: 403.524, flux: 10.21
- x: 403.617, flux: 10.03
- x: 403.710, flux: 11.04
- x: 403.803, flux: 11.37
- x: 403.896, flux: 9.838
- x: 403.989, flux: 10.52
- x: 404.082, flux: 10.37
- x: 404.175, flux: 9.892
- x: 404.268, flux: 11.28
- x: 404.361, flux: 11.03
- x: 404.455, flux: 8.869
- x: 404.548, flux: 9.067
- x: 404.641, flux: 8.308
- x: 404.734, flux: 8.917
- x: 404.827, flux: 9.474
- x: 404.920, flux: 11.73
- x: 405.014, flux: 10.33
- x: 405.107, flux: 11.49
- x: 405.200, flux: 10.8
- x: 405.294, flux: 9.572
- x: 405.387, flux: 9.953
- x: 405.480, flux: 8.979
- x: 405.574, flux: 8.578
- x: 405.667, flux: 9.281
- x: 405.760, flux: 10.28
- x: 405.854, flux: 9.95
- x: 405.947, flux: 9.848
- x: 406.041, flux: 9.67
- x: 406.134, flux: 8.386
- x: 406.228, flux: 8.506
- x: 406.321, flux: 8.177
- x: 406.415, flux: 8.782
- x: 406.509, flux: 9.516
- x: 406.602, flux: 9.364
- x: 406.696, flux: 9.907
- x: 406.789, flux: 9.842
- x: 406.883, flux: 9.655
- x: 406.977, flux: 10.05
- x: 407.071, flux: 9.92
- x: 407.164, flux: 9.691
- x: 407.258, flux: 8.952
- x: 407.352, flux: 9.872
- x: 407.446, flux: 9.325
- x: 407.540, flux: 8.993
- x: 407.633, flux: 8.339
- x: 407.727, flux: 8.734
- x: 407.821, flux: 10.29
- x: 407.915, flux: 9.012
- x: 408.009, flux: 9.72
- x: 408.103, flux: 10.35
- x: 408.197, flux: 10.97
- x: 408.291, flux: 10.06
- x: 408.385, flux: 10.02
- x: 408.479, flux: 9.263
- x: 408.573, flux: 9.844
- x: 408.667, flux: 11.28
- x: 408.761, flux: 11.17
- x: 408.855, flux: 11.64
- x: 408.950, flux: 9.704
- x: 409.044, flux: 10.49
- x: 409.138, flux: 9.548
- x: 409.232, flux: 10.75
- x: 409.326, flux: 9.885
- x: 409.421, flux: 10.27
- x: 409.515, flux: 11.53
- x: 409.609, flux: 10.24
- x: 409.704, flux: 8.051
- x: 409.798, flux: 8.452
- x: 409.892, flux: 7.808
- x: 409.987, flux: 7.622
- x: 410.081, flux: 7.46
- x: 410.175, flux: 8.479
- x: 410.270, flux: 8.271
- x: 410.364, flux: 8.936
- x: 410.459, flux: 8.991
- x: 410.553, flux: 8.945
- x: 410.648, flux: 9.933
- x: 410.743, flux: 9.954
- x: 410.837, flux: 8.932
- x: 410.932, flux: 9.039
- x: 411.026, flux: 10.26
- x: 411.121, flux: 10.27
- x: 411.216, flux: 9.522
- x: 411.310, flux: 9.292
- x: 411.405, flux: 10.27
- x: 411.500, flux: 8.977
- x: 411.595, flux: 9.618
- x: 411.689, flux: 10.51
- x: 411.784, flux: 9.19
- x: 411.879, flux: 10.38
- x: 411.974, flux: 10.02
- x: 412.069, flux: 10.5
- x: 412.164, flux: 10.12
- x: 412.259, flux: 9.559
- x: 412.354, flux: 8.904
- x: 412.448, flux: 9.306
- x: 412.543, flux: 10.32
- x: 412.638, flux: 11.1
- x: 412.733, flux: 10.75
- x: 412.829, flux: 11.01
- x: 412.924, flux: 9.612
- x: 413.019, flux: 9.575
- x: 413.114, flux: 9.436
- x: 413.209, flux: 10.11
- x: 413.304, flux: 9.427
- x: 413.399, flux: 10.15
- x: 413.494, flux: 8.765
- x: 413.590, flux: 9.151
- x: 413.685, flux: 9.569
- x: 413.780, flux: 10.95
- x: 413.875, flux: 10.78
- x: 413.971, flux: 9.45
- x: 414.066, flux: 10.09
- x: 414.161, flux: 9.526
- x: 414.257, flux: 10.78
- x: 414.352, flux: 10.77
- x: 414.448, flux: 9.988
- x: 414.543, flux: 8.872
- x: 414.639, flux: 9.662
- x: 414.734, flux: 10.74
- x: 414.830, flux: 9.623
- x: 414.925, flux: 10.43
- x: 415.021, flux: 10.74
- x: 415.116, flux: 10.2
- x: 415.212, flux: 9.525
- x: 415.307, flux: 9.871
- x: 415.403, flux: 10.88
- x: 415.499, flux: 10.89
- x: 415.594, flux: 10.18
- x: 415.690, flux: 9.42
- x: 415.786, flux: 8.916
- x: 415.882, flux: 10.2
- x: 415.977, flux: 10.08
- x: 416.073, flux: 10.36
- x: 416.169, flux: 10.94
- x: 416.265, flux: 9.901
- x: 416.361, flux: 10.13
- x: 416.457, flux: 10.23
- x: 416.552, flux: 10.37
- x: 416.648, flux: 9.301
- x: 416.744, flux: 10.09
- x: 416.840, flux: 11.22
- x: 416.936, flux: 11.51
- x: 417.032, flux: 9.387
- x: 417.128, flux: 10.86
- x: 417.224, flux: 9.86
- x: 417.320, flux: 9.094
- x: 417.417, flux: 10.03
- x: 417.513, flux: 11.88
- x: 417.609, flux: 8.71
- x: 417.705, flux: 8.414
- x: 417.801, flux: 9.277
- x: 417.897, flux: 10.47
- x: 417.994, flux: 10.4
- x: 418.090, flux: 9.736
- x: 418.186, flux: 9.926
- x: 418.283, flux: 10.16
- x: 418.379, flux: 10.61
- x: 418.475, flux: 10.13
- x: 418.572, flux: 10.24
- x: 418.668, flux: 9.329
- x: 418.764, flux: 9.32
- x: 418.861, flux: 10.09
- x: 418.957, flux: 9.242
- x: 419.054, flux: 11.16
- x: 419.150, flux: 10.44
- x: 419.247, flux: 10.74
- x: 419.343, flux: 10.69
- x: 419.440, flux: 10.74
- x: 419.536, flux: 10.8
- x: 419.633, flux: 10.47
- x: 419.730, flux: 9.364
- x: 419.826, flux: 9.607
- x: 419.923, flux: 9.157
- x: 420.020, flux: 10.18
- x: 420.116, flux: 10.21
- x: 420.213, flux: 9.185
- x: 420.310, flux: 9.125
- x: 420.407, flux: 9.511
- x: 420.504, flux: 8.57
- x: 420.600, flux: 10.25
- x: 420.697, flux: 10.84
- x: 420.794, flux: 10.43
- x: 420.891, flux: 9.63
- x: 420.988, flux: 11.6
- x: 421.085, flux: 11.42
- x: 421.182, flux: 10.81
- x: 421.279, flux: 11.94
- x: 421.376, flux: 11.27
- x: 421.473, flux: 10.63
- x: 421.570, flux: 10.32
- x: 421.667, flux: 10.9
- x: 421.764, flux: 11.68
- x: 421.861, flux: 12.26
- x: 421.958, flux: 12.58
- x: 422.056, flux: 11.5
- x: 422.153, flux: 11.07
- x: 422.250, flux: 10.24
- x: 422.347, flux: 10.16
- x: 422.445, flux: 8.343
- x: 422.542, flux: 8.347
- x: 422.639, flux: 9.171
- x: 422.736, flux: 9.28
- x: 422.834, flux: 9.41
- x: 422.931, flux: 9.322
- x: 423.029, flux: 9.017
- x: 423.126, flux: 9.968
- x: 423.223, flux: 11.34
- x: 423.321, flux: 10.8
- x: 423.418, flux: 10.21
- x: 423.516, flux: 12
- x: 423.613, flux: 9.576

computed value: 1.84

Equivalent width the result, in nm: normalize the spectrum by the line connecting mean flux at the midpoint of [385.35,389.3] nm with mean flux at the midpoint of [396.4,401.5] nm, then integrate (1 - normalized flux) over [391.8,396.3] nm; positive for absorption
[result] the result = 0.71 nm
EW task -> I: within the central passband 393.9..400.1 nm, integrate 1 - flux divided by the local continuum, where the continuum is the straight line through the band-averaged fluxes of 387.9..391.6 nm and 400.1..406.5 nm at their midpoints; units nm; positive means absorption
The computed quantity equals 0.88 nm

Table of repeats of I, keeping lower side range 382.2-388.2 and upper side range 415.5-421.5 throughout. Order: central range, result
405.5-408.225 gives -0.33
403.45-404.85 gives -0.35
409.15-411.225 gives -0.08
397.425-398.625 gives -0.18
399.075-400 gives -0.27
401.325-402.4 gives -0.40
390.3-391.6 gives -0.19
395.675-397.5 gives 0.55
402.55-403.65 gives -0.23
